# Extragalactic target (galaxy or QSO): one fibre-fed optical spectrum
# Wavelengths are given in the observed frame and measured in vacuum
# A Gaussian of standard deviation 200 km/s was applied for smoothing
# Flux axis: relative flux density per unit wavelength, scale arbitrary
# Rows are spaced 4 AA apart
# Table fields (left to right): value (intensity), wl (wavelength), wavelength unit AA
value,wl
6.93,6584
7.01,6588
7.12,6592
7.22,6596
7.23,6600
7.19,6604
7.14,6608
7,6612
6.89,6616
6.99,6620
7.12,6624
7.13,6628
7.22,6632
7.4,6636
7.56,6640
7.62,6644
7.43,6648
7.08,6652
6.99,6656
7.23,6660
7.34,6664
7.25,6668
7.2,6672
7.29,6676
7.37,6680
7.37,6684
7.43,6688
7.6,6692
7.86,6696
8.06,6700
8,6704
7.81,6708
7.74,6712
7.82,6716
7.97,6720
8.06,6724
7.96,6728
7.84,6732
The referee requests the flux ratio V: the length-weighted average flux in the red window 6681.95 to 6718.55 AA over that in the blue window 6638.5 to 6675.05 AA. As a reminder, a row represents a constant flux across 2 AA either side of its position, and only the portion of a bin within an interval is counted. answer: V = 1.06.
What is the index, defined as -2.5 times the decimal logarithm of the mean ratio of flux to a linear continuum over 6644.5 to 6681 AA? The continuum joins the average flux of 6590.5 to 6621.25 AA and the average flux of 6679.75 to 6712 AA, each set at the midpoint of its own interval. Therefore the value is 0.03 mag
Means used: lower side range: 7.1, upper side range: 7.71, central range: 7.25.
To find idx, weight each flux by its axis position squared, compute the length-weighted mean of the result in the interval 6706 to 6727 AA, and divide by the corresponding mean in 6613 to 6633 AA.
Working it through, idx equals 1.15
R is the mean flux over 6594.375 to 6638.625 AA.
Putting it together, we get 7.14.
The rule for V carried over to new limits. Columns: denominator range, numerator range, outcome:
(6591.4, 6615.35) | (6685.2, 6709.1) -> 1.09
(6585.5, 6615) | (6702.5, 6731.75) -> 1.11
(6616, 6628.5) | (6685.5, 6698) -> 1.08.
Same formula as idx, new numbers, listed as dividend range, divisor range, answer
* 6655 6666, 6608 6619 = 1.05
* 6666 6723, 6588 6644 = 1.09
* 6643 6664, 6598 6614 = 1.03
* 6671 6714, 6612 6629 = 1.11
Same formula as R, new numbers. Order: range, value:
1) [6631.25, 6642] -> 7.41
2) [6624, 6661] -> 7.29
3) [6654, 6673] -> 7.2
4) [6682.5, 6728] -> 7.8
